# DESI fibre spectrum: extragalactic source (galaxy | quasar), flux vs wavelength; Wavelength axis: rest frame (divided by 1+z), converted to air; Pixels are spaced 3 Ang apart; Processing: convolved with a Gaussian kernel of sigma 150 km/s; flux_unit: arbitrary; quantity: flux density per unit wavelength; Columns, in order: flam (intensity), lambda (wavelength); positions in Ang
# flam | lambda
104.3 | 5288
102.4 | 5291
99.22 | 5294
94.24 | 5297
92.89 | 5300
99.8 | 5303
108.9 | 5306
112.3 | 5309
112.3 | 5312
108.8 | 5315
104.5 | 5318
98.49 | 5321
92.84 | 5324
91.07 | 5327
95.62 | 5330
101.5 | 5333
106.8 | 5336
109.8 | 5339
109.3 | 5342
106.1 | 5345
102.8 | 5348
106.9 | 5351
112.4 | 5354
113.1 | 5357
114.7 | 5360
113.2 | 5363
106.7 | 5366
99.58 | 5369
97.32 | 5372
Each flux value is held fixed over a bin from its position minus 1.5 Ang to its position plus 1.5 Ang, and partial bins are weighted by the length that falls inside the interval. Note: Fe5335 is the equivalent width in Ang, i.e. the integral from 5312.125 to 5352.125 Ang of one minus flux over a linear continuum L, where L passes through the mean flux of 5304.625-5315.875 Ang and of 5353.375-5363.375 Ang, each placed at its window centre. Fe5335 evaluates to 3.2 Ang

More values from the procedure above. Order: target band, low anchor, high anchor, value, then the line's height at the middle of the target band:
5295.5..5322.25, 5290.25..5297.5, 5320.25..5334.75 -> -1.7 Ang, 97.6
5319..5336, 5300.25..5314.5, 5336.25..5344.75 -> 1.7 Ang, 108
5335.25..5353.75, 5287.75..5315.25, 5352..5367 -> 0.4 Ang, 110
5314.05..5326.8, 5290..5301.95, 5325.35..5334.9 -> -0.4 Ang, 96.6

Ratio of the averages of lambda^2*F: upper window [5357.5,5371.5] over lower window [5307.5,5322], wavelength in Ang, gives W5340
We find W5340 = 1.0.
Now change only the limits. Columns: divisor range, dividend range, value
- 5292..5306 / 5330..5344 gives 1.09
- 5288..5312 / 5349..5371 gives 1.09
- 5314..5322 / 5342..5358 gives 1.05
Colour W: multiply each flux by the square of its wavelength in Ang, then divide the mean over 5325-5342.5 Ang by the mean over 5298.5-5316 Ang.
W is 1.0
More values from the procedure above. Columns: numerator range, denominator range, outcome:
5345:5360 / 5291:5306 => 1.13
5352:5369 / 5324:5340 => 1.12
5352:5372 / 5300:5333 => 1.09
